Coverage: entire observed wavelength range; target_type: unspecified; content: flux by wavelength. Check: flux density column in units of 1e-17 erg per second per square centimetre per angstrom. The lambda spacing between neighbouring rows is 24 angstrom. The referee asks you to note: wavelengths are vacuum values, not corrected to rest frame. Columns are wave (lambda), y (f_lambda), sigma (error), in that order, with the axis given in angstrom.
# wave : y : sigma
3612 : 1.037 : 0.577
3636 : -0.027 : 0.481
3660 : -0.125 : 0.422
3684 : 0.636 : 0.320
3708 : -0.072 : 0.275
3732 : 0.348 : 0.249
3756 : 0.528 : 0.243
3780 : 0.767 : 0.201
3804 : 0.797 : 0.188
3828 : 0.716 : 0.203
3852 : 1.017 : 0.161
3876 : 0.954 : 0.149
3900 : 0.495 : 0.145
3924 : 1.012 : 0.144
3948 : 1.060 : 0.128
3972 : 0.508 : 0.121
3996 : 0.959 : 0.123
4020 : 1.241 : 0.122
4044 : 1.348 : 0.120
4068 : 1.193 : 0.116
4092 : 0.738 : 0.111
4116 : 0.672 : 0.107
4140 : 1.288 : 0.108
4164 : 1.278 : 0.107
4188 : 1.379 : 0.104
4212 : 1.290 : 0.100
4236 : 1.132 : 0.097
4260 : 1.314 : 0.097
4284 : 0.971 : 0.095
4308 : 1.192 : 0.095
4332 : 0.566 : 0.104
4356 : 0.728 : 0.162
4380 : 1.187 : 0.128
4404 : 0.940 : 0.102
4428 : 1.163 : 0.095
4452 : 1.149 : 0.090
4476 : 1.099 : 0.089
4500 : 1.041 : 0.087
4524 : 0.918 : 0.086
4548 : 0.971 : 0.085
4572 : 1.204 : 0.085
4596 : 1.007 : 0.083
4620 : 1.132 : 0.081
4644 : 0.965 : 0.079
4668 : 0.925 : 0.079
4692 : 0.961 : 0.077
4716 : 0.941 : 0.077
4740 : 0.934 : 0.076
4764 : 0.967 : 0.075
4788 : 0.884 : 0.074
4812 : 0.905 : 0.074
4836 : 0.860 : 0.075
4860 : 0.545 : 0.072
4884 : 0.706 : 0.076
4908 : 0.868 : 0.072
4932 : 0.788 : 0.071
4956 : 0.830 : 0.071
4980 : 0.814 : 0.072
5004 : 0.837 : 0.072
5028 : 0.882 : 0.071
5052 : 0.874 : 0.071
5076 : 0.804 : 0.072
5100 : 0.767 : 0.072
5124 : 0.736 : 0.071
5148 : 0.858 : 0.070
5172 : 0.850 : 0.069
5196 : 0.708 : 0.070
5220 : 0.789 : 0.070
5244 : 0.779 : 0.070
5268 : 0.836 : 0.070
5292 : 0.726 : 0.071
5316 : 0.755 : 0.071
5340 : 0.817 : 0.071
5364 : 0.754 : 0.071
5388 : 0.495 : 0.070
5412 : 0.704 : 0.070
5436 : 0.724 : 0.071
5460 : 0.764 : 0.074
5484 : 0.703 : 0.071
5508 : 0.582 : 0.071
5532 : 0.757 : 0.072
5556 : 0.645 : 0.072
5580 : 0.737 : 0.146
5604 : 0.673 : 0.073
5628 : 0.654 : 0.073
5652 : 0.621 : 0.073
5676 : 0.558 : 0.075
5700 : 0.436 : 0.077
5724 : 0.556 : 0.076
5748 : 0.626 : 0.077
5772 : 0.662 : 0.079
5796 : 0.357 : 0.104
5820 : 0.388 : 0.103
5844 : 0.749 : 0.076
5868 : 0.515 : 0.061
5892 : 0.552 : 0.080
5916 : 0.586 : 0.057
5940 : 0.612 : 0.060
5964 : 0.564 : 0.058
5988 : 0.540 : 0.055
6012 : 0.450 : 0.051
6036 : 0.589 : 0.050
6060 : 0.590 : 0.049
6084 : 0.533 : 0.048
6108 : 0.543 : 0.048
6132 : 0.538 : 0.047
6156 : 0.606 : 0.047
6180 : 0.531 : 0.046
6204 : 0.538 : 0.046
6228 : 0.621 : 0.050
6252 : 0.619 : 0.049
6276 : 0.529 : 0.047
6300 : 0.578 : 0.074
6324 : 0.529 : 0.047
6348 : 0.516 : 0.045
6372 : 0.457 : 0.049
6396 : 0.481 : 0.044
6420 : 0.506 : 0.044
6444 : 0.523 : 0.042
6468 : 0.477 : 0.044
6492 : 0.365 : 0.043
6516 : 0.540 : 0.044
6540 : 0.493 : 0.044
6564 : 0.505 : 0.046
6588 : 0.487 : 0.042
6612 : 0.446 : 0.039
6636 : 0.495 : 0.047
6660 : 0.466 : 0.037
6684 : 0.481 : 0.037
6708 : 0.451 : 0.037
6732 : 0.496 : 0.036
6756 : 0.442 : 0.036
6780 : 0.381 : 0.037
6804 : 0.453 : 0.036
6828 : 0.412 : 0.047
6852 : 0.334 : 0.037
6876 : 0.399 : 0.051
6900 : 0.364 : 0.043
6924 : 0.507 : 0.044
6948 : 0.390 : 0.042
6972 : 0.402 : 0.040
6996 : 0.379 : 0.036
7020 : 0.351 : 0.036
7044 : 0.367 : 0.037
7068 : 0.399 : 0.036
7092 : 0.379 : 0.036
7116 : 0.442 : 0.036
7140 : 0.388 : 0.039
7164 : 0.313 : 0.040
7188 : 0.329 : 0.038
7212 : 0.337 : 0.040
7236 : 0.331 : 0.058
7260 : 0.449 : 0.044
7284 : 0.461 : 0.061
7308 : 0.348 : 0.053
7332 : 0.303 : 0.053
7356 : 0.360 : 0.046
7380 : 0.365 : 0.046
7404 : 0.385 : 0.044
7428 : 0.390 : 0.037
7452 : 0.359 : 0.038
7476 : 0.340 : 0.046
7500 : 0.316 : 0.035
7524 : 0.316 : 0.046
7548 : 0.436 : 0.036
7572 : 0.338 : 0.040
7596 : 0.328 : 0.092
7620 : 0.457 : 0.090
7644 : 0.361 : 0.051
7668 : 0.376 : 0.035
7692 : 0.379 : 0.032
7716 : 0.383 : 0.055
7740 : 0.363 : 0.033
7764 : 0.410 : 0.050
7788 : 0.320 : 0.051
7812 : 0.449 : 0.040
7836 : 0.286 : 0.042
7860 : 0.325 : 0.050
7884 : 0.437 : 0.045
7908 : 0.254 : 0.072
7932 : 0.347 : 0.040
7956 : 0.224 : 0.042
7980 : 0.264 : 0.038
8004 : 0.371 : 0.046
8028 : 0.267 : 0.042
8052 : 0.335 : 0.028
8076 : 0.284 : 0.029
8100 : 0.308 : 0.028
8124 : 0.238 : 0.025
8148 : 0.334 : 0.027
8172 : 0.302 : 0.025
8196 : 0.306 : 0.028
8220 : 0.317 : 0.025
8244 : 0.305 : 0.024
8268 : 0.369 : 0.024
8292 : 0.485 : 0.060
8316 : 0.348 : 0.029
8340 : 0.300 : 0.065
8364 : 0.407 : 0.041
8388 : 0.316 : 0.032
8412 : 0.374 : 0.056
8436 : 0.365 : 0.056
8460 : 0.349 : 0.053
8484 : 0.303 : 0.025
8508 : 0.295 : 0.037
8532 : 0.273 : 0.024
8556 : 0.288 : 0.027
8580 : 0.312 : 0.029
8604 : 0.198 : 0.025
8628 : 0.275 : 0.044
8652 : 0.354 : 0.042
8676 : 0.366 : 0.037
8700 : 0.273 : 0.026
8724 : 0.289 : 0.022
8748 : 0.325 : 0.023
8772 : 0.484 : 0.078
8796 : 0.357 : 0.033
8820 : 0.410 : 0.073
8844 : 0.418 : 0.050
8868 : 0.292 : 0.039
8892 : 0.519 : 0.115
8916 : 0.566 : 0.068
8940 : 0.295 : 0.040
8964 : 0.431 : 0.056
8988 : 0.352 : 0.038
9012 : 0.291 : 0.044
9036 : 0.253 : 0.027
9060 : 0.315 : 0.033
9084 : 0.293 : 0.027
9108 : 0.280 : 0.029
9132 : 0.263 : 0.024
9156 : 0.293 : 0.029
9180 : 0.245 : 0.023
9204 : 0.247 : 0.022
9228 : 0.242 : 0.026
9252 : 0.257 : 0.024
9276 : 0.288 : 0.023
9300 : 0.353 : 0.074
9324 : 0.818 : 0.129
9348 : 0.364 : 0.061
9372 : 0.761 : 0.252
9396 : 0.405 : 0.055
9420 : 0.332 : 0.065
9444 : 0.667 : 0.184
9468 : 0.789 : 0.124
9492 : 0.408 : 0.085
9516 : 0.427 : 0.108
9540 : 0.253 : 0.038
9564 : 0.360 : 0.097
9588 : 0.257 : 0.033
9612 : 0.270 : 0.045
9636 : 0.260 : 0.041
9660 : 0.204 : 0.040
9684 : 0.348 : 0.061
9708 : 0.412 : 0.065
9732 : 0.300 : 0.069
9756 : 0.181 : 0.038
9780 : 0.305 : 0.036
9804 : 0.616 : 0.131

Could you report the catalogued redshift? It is 0.00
